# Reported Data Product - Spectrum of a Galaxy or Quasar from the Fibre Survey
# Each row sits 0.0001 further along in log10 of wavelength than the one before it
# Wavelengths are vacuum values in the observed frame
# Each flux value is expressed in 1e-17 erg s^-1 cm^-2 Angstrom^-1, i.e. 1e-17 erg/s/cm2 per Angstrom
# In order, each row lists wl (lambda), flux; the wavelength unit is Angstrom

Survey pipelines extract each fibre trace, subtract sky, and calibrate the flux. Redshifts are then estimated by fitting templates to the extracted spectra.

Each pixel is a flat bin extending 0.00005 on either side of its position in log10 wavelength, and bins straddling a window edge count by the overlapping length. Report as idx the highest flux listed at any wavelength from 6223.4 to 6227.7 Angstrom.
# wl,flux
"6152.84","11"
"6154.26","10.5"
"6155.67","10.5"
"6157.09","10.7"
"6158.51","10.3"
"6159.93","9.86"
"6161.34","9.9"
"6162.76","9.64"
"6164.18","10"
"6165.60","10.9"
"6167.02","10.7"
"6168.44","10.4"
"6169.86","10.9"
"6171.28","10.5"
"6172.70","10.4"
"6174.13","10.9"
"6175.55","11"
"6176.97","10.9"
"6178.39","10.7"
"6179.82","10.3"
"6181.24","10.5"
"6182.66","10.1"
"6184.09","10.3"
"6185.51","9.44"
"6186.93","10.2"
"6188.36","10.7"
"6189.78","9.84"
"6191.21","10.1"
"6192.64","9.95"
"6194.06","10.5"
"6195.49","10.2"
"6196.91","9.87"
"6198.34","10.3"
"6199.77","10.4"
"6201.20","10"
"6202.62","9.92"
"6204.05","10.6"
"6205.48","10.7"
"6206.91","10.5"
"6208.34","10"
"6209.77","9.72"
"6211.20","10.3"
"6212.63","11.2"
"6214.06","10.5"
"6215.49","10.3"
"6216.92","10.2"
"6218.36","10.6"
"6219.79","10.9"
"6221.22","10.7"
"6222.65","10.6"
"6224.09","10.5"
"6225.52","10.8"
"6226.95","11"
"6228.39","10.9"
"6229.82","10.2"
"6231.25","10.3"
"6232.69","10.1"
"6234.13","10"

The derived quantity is 11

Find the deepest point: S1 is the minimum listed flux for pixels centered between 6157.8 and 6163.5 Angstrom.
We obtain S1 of 9.64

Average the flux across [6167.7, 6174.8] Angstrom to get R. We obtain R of 10.6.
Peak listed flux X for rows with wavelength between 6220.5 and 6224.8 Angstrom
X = 10.7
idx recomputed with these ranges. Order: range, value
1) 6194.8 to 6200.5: 10.4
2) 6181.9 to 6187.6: 10.3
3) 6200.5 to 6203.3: 10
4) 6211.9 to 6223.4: 11.2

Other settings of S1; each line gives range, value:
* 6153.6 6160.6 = 9.86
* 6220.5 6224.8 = 10.5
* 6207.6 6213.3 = 9.72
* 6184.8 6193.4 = 9.44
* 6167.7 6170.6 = 10.4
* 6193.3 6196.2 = 10.2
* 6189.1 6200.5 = 9.84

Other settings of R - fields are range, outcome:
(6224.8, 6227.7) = 10.9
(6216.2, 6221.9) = 10.6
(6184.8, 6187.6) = 9.84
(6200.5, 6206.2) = 10.3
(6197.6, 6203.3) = 10.2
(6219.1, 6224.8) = 10.7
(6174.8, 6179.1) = 10.9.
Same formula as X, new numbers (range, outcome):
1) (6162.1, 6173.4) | 10.9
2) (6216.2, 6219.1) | 10.6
